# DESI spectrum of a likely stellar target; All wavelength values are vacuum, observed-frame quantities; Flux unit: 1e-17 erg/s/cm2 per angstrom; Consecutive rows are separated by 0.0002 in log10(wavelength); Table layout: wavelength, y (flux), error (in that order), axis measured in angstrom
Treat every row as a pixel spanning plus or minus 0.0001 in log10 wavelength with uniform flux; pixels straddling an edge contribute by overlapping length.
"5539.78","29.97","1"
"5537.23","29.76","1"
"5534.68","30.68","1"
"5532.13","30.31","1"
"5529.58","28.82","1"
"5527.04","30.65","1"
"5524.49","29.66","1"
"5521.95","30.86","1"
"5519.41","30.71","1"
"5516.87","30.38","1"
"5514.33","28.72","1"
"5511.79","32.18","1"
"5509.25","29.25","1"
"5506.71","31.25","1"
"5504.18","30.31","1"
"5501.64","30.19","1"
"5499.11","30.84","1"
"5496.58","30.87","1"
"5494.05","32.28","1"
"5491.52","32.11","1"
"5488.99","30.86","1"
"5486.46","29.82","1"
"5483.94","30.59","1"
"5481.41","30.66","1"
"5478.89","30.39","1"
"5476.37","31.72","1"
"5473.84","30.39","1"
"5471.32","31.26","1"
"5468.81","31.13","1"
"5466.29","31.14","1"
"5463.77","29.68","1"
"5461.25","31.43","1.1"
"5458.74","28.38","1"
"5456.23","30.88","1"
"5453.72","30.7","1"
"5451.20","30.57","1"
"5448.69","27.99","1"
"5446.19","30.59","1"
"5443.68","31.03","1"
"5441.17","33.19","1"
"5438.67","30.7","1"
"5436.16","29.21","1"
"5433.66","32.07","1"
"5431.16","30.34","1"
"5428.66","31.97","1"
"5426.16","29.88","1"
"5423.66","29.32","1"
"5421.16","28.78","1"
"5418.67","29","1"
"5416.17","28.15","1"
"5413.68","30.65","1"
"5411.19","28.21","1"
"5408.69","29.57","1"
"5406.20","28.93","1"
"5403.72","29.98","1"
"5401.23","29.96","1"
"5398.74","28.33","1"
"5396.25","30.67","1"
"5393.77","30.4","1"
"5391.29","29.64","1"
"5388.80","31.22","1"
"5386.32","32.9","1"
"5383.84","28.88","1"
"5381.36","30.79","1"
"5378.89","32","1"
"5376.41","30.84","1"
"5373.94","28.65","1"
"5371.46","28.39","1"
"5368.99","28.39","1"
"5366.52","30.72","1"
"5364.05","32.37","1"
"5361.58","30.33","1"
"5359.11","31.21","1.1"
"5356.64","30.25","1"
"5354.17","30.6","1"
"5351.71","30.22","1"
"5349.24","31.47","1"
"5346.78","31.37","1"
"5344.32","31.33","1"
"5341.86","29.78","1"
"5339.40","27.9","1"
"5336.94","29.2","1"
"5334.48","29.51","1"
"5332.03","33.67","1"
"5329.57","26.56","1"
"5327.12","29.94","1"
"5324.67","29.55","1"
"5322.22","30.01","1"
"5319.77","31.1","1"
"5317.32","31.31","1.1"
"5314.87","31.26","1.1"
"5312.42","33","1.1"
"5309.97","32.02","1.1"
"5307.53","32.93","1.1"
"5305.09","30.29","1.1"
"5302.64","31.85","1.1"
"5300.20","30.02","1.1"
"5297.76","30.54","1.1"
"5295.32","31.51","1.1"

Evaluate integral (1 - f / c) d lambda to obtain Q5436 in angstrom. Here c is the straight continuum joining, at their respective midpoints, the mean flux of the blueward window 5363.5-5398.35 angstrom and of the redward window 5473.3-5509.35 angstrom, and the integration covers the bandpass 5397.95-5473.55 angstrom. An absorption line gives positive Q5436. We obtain 1.1 angstrom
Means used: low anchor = 30.3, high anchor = 30.8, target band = 30.1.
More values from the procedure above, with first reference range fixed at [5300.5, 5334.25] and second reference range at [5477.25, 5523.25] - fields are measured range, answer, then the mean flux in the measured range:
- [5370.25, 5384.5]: 0.42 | 30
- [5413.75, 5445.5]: 0.49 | 30.3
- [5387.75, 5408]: 0.64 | 29.9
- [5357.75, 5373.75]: 0.40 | 30.1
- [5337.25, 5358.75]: 0.40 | 30.3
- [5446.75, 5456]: 0.25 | 29.9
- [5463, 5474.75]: -0.01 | 30.8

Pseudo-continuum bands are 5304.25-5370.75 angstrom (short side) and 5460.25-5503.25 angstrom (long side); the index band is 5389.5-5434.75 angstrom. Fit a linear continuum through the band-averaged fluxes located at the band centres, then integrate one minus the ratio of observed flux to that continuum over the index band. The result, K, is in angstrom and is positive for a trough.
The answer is 1.42 angstrom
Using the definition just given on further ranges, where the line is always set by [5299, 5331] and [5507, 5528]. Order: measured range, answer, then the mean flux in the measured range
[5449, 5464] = 0.1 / 30.2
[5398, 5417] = 0.8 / 29.3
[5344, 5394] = 0.2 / 30.6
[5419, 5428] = 0.3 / 29.5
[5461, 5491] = -0.3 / 30.8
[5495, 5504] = -0.1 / 30.7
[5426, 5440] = -0.1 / 30.8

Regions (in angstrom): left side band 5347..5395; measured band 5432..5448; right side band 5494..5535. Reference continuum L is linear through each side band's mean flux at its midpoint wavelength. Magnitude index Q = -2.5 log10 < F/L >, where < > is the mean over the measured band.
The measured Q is -0.020 mag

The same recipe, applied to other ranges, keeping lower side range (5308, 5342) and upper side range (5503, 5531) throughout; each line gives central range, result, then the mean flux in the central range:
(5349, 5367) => -0.02 mag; 30.9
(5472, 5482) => -0.02 mag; 30.8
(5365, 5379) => 0.02 mag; 29.7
